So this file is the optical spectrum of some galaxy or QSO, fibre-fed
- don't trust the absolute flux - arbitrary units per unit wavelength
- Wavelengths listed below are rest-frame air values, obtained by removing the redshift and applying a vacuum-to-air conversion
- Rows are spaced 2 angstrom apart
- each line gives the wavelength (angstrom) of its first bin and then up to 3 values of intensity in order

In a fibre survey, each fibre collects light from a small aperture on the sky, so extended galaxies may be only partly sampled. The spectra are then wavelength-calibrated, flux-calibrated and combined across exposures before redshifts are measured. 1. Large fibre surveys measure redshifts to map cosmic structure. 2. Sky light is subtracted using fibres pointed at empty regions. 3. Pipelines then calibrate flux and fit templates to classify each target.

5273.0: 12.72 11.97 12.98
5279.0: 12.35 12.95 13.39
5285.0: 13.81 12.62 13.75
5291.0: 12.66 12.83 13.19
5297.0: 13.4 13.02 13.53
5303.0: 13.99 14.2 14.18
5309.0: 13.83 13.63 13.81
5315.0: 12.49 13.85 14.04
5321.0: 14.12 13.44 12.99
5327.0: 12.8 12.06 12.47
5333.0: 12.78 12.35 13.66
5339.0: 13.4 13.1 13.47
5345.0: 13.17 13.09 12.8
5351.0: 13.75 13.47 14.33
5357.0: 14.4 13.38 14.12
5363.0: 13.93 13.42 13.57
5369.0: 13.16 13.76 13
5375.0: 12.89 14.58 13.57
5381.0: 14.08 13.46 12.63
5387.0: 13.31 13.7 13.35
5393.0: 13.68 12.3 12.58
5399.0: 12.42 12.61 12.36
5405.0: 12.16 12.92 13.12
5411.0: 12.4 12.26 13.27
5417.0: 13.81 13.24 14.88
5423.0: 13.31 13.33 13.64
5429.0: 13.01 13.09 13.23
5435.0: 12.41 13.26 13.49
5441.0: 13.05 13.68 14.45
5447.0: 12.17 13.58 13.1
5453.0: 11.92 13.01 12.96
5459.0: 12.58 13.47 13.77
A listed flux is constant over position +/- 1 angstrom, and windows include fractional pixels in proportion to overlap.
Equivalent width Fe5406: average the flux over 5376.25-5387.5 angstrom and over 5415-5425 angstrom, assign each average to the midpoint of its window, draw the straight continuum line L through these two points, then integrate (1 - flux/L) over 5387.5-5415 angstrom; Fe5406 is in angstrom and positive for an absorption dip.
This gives 1.74 angstrom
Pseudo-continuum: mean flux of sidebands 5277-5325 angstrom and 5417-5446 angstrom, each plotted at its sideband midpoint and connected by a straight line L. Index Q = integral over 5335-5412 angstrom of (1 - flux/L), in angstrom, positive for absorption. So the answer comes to 0.9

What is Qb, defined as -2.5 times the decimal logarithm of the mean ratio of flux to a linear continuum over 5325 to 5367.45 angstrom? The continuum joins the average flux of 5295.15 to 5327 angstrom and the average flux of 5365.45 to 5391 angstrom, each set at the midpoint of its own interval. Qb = 0.02 mag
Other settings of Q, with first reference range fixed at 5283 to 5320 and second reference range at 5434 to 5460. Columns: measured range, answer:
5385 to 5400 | 0.2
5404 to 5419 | 0.3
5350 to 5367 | -0.7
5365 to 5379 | -0.2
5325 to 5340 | 0.7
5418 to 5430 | -0.4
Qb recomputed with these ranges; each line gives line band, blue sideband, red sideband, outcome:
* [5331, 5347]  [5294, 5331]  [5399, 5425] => 0.02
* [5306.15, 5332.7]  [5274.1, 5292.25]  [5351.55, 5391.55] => -0.01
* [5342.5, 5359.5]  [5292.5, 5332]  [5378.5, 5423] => -0.02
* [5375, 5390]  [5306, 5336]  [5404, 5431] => -0.03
